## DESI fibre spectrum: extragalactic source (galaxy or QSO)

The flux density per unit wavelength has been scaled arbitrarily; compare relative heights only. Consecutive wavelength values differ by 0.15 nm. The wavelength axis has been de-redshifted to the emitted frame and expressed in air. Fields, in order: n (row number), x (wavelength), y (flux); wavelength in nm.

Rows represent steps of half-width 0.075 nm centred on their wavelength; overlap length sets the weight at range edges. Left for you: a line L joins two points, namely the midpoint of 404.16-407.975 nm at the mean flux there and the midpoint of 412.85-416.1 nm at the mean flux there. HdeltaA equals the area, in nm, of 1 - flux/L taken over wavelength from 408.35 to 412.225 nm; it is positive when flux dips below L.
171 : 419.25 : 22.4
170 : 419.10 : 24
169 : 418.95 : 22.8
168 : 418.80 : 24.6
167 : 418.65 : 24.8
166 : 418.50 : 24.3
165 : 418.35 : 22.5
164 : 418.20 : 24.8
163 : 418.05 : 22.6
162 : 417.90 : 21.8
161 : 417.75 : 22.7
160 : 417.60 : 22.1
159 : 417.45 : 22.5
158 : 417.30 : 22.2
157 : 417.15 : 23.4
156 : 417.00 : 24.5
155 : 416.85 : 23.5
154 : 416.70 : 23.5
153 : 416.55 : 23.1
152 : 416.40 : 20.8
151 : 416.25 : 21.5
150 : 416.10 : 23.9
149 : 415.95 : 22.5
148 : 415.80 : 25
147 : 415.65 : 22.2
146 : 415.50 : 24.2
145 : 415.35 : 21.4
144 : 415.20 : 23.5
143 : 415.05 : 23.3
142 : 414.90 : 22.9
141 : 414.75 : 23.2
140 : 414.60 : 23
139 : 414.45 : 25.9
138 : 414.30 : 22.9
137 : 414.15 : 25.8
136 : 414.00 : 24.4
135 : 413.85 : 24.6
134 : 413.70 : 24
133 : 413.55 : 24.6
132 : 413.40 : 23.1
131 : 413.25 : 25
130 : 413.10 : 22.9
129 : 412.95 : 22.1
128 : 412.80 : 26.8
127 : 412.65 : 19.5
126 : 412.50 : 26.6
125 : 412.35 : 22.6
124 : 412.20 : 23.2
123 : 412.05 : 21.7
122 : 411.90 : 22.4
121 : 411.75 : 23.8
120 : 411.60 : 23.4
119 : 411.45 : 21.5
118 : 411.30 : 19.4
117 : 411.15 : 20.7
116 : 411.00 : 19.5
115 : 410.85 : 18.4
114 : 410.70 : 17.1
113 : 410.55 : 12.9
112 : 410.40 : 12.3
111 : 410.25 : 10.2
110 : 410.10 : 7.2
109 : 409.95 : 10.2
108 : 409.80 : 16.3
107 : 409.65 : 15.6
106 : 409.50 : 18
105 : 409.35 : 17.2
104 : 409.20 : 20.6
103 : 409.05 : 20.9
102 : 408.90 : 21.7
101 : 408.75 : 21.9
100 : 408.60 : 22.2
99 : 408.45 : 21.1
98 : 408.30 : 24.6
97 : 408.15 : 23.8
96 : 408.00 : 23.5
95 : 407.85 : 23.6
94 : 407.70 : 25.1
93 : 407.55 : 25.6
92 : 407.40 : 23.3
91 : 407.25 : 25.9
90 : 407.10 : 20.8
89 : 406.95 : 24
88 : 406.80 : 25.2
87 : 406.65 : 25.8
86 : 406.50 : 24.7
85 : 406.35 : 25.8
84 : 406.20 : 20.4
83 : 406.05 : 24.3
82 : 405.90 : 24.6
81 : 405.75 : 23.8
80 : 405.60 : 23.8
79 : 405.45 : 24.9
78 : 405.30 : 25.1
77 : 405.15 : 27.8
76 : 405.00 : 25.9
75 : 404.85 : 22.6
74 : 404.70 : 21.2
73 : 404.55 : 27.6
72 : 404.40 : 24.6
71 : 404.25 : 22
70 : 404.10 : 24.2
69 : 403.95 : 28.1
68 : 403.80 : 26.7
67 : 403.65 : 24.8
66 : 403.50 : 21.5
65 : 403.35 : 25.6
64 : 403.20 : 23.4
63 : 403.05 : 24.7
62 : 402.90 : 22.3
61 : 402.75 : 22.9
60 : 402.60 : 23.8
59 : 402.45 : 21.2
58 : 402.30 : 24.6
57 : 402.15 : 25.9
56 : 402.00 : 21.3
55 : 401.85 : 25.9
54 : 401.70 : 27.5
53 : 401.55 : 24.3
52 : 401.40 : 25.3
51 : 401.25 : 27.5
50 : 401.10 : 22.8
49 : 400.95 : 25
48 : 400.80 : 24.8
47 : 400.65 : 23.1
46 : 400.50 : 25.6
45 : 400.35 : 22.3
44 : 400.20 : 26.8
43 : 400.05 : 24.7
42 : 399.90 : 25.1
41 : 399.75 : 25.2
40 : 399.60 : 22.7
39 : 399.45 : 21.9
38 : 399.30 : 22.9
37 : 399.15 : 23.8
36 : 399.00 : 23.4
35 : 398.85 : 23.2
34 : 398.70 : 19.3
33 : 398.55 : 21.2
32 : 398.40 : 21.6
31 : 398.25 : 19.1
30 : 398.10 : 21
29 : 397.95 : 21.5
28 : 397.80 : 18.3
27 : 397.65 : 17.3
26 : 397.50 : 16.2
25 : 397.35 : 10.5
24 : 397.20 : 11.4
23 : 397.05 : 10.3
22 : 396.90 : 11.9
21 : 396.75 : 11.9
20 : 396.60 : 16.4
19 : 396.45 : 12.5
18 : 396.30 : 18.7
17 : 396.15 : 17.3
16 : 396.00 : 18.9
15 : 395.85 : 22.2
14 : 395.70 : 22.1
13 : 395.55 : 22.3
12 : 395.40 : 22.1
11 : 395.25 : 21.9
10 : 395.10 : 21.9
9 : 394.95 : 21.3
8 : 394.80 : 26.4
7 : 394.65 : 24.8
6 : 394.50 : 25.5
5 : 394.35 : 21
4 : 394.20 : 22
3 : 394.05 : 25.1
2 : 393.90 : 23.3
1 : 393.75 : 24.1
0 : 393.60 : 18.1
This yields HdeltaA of 0.90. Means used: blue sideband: 24.3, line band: 18.4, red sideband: 23.7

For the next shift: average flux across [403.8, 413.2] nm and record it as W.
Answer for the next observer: 21.9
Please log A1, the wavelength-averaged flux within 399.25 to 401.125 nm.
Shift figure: 24.1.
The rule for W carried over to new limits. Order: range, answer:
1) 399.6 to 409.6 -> 23.9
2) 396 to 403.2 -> 21.2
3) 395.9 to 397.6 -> 14.3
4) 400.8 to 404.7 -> 24.5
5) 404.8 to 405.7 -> 25.1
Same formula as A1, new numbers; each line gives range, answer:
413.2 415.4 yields 23.9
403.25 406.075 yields 24.7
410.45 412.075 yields 19.9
